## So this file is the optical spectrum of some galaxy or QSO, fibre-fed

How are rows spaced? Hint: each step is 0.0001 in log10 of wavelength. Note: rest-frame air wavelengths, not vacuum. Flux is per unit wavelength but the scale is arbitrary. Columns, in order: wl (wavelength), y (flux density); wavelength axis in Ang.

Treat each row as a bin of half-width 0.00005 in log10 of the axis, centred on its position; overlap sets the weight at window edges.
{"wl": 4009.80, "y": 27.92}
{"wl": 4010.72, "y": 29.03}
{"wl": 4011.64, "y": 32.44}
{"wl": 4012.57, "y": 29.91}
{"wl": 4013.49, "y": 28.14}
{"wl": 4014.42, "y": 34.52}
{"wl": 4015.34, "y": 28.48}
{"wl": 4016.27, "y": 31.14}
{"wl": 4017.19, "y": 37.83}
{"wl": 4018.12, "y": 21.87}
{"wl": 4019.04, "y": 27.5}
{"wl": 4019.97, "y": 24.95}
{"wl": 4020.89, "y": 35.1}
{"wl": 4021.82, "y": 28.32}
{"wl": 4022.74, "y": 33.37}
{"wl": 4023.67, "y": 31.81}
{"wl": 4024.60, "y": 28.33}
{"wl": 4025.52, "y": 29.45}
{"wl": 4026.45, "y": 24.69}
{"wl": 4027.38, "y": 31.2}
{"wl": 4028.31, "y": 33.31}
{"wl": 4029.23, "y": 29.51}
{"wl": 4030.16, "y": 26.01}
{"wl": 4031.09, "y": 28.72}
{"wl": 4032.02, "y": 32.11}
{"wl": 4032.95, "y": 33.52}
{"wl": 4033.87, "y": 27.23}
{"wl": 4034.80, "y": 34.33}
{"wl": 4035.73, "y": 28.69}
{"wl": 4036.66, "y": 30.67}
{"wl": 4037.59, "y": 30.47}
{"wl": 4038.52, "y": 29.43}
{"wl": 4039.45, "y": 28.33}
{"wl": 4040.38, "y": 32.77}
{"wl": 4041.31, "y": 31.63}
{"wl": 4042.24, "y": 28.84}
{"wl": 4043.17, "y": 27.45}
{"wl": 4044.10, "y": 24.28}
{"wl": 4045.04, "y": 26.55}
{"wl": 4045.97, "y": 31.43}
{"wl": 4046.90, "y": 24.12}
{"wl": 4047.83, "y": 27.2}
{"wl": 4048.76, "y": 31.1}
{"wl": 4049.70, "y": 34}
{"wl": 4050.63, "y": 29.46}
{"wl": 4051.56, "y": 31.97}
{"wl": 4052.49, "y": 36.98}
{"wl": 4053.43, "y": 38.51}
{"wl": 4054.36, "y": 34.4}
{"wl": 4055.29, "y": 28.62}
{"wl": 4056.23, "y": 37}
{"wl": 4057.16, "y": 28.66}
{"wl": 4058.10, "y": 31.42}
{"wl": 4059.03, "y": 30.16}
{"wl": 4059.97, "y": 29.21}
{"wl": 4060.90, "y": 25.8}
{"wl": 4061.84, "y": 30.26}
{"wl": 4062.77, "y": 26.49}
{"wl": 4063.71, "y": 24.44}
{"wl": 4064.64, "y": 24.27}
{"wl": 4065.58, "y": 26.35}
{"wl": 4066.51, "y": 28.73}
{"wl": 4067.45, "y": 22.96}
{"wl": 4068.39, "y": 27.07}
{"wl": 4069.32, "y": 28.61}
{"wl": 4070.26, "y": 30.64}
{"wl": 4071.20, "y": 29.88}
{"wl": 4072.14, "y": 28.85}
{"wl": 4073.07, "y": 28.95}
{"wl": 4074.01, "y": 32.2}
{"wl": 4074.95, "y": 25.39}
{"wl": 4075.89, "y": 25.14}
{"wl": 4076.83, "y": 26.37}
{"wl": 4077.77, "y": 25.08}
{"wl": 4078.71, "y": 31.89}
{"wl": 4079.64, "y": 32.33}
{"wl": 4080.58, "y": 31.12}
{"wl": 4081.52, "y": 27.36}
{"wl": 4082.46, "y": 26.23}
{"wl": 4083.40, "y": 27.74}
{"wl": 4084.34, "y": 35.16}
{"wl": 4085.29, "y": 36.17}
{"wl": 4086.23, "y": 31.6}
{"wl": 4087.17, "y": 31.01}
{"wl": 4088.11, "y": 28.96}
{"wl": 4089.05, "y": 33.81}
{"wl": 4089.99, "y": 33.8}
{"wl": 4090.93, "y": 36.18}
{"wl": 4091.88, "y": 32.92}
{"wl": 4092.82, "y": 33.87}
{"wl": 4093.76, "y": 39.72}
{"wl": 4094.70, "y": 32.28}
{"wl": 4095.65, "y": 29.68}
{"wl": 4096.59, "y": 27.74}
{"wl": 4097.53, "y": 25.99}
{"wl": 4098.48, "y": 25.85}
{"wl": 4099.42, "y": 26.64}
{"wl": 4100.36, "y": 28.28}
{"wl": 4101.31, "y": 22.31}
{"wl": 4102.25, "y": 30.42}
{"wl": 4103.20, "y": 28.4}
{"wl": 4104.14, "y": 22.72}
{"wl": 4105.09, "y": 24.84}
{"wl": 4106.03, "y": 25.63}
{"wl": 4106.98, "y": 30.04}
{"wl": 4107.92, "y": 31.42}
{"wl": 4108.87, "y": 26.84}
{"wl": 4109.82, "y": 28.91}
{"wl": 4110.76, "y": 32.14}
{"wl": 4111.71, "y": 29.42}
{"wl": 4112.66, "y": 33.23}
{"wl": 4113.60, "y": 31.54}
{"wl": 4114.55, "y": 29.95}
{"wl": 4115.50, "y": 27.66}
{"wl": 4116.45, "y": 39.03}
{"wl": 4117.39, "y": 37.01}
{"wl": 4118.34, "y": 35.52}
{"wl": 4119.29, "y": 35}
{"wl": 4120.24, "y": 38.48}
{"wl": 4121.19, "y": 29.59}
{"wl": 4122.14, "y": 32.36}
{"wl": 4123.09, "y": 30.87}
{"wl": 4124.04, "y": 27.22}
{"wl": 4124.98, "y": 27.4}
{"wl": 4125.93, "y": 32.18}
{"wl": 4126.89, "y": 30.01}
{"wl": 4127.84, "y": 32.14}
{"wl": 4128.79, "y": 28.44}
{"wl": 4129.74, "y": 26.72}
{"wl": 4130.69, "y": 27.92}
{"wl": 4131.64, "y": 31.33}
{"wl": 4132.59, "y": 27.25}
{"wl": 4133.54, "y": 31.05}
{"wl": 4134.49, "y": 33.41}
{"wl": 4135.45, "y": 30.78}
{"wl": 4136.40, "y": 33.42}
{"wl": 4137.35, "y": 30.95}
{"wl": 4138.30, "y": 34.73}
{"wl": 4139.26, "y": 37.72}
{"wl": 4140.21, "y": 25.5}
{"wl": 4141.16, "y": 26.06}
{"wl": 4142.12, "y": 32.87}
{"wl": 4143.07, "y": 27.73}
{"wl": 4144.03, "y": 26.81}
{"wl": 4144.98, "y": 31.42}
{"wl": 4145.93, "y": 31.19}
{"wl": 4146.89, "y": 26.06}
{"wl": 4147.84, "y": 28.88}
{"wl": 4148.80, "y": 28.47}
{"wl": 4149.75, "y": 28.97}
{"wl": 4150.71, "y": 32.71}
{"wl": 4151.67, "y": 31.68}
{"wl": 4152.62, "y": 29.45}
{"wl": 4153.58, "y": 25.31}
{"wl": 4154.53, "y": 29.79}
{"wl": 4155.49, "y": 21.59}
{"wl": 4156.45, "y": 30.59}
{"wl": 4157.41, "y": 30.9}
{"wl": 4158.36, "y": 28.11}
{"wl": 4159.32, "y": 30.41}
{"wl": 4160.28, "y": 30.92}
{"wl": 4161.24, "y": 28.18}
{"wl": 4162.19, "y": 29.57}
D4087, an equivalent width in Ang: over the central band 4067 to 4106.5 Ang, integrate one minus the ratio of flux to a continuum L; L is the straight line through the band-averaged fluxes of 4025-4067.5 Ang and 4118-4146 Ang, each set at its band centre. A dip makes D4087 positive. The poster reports 1.18 Ang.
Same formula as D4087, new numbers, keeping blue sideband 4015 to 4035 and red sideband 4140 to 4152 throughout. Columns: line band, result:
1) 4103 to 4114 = 0.2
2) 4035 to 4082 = 0.6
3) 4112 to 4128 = -1.6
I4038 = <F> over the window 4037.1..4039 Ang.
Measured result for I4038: 29.9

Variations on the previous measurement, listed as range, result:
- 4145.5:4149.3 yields 28.6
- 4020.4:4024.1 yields 32.1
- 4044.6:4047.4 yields 27.4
